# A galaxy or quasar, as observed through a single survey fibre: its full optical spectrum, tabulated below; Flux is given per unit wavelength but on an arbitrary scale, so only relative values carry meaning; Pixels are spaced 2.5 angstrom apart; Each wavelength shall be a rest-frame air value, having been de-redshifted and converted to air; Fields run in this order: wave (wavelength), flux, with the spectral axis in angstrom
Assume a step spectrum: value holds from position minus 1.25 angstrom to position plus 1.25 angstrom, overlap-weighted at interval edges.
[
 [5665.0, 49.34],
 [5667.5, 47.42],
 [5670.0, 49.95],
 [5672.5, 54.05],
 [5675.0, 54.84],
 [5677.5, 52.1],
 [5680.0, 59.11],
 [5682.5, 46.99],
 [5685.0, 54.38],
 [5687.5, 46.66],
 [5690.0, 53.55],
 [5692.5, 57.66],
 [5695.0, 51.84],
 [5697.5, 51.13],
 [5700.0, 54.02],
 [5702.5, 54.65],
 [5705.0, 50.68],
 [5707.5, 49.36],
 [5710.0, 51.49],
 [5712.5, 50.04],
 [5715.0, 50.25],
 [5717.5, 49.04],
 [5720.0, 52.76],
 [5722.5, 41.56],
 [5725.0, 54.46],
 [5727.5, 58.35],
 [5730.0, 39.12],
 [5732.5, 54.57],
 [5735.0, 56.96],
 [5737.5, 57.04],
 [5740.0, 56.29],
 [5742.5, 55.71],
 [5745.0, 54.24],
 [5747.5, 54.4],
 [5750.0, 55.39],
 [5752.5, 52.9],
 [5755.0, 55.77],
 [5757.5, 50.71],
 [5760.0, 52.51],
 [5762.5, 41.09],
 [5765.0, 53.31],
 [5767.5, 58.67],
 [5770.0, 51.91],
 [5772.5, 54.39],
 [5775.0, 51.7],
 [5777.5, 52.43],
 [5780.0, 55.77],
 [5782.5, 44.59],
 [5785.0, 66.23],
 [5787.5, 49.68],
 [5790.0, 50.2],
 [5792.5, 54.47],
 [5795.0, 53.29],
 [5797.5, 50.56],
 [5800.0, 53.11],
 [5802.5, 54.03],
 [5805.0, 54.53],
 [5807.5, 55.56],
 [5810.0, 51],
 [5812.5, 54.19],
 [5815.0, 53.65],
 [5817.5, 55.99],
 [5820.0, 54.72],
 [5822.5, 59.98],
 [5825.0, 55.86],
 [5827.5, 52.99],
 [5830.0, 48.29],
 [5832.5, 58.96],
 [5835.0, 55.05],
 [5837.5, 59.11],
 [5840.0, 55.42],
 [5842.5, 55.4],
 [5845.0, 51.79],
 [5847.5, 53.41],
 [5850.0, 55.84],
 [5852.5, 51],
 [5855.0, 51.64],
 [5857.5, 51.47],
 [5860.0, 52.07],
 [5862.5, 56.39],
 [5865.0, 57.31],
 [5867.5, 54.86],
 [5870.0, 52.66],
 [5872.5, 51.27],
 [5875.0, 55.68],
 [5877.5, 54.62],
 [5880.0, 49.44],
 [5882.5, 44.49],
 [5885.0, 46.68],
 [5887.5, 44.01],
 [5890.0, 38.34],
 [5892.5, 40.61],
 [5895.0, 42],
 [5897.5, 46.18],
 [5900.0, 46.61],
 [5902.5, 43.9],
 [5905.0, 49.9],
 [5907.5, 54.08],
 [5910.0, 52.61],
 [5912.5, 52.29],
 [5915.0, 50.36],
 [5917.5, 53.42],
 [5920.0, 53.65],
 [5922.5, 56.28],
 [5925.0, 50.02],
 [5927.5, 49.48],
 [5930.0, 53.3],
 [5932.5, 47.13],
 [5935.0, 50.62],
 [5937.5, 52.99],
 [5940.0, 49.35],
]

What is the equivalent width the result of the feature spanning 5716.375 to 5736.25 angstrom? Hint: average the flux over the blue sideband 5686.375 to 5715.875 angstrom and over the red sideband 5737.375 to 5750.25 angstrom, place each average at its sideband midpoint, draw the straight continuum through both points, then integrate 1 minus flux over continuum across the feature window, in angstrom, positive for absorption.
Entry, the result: 1.13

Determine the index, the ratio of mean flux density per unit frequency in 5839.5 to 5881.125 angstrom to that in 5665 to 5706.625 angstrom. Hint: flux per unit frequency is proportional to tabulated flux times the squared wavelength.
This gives 1.09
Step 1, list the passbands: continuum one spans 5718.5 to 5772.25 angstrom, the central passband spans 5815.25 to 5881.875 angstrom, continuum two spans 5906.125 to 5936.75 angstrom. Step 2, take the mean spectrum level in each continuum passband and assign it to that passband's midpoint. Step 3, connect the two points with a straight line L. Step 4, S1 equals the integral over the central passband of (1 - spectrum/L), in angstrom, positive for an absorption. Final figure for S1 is -2.4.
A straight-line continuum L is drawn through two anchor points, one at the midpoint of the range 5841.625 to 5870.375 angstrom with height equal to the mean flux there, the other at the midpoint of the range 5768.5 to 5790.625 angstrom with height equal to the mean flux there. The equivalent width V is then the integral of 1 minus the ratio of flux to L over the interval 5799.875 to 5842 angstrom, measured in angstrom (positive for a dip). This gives -1.17 angstrom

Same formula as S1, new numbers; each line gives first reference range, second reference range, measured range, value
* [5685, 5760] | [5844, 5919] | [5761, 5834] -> -3.00 angstrom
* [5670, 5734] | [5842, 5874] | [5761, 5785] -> 0.08 angstrom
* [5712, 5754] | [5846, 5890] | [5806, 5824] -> -1.06 angstrom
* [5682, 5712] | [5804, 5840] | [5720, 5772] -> 0.37 angstrom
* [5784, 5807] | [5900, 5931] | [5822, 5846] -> -0.93 angstrom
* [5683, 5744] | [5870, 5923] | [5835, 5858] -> -1.98 angstrom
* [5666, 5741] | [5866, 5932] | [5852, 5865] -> -0.79 angstrom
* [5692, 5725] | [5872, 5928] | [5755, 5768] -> -0.20 angstrom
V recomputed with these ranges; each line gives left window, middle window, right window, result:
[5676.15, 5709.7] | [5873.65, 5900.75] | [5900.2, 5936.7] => 2.7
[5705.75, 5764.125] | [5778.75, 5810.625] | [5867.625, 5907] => -2.0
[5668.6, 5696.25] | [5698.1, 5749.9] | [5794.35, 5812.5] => 0.6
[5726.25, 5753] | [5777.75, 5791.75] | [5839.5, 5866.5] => 0.2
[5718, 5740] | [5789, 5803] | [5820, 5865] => 0.2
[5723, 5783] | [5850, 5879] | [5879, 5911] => -3.7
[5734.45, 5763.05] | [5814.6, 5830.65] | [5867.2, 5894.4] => -1.3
